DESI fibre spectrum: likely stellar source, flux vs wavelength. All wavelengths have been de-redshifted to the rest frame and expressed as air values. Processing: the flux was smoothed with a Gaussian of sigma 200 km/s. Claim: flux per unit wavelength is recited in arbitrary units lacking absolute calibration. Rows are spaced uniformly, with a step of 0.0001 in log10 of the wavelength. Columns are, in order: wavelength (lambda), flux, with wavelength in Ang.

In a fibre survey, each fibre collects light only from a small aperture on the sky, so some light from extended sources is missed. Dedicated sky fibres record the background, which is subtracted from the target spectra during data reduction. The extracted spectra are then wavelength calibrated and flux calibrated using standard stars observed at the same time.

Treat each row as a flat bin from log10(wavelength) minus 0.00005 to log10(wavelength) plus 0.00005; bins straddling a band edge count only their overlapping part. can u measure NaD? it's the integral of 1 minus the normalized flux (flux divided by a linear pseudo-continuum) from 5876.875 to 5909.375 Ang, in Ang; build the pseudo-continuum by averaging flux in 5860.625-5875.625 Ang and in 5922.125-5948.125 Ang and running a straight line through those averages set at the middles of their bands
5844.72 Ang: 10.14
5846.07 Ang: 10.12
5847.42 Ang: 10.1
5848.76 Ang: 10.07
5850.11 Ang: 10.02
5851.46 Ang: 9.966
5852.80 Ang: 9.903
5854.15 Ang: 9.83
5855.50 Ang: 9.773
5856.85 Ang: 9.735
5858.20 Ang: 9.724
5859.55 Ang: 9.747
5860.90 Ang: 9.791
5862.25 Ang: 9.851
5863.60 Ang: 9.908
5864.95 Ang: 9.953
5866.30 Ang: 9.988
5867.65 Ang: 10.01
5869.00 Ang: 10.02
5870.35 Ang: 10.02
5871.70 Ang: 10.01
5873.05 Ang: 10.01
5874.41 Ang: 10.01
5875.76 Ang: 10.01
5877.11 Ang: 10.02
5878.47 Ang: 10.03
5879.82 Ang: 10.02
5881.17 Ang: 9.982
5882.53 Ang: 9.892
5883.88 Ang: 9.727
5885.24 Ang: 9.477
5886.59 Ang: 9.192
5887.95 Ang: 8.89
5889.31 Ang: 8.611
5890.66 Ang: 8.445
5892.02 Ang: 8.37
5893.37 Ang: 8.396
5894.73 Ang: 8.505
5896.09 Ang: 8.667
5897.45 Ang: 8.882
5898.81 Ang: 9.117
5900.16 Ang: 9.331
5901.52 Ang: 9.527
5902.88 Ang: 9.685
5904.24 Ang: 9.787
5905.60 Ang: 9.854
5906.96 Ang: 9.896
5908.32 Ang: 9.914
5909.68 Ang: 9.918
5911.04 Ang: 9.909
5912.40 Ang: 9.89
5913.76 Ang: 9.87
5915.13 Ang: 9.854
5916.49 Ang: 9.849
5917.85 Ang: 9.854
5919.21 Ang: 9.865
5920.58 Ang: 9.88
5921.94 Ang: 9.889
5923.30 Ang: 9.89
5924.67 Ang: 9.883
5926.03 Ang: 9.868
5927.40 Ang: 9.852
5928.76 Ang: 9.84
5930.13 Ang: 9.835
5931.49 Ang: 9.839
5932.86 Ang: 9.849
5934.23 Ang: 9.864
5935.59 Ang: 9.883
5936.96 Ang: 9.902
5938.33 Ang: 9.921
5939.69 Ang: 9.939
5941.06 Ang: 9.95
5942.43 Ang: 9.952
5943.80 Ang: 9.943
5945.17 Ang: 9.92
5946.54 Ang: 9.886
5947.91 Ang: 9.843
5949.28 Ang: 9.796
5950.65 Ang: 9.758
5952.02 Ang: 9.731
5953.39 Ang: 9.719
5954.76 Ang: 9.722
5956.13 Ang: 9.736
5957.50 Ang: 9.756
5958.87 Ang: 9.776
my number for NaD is 2.0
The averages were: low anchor 9.97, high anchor 9.89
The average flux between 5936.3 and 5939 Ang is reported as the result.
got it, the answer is 9.9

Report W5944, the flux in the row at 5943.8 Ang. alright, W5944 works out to 9.943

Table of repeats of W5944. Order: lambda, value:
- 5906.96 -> 9.896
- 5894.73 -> 8.505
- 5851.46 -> 9.966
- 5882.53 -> 9.892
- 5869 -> 10.02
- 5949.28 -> 9.796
